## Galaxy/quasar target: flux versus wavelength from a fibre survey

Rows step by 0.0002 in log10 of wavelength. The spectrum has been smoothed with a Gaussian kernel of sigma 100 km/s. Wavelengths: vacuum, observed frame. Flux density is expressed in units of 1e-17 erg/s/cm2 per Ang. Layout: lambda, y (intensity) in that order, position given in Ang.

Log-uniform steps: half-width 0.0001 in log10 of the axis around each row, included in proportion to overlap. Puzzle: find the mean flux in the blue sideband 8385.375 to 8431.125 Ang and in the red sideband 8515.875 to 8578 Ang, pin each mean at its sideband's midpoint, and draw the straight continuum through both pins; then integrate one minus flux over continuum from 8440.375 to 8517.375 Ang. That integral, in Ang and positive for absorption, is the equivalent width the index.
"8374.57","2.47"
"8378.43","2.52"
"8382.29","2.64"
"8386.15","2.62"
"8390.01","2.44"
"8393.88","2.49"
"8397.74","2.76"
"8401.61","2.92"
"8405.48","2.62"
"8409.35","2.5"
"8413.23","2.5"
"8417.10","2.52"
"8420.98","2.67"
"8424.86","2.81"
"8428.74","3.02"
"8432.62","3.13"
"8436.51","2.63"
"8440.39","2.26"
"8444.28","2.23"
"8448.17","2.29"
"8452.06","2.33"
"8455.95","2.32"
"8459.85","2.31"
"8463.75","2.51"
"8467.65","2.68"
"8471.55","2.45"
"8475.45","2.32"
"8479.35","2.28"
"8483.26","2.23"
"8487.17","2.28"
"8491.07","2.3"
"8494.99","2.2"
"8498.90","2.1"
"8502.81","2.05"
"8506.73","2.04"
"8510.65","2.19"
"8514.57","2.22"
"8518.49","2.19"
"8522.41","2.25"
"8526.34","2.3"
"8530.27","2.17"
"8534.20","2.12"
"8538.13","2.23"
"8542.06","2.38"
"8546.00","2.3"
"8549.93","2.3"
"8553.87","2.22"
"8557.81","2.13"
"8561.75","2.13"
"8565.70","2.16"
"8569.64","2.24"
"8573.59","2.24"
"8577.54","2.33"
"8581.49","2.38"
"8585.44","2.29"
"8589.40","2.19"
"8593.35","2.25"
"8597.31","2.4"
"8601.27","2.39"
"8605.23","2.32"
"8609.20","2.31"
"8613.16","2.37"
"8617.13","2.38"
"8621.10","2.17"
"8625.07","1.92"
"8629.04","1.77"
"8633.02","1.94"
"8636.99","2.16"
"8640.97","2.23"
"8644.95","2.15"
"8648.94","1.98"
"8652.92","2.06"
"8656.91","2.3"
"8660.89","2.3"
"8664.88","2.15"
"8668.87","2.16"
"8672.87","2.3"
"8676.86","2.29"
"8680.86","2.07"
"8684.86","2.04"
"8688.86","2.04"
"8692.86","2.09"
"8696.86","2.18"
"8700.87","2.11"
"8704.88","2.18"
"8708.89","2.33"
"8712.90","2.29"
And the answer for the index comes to 5.1 Ang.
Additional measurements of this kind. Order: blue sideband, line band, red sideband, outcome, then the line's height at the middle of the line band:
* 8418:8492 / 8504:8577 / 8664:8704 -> 4.4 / 2.35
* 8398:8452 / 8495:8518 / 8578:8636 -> 2.9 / 2.44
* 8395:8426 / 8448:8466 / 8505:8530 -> 0.7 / 2.46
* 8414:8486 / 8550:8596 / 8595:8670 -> 0.9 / 2.28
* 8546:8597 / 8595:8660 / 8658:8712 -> 0.9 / 2.21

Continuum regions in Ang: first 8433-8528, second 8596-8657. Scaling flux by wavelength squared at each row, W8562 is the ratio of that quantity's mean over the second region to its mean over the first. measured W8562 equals 1.0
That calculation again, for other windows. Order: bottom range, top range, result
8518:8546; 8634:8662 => 0.99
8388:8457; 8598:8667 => 0.88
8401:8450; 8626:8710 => 0.86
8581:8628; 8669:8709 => 0.97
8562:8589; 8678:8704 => 0.95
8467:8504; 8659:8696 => 0.99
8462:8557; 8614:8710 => 0.98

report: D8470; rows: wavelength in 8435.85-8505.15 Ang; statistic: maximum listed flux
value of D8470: 2.68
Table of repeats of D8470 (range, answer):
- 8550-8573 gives 2.24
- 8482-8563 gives 2.38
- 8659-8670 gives 2.3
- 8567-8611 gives 2.4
